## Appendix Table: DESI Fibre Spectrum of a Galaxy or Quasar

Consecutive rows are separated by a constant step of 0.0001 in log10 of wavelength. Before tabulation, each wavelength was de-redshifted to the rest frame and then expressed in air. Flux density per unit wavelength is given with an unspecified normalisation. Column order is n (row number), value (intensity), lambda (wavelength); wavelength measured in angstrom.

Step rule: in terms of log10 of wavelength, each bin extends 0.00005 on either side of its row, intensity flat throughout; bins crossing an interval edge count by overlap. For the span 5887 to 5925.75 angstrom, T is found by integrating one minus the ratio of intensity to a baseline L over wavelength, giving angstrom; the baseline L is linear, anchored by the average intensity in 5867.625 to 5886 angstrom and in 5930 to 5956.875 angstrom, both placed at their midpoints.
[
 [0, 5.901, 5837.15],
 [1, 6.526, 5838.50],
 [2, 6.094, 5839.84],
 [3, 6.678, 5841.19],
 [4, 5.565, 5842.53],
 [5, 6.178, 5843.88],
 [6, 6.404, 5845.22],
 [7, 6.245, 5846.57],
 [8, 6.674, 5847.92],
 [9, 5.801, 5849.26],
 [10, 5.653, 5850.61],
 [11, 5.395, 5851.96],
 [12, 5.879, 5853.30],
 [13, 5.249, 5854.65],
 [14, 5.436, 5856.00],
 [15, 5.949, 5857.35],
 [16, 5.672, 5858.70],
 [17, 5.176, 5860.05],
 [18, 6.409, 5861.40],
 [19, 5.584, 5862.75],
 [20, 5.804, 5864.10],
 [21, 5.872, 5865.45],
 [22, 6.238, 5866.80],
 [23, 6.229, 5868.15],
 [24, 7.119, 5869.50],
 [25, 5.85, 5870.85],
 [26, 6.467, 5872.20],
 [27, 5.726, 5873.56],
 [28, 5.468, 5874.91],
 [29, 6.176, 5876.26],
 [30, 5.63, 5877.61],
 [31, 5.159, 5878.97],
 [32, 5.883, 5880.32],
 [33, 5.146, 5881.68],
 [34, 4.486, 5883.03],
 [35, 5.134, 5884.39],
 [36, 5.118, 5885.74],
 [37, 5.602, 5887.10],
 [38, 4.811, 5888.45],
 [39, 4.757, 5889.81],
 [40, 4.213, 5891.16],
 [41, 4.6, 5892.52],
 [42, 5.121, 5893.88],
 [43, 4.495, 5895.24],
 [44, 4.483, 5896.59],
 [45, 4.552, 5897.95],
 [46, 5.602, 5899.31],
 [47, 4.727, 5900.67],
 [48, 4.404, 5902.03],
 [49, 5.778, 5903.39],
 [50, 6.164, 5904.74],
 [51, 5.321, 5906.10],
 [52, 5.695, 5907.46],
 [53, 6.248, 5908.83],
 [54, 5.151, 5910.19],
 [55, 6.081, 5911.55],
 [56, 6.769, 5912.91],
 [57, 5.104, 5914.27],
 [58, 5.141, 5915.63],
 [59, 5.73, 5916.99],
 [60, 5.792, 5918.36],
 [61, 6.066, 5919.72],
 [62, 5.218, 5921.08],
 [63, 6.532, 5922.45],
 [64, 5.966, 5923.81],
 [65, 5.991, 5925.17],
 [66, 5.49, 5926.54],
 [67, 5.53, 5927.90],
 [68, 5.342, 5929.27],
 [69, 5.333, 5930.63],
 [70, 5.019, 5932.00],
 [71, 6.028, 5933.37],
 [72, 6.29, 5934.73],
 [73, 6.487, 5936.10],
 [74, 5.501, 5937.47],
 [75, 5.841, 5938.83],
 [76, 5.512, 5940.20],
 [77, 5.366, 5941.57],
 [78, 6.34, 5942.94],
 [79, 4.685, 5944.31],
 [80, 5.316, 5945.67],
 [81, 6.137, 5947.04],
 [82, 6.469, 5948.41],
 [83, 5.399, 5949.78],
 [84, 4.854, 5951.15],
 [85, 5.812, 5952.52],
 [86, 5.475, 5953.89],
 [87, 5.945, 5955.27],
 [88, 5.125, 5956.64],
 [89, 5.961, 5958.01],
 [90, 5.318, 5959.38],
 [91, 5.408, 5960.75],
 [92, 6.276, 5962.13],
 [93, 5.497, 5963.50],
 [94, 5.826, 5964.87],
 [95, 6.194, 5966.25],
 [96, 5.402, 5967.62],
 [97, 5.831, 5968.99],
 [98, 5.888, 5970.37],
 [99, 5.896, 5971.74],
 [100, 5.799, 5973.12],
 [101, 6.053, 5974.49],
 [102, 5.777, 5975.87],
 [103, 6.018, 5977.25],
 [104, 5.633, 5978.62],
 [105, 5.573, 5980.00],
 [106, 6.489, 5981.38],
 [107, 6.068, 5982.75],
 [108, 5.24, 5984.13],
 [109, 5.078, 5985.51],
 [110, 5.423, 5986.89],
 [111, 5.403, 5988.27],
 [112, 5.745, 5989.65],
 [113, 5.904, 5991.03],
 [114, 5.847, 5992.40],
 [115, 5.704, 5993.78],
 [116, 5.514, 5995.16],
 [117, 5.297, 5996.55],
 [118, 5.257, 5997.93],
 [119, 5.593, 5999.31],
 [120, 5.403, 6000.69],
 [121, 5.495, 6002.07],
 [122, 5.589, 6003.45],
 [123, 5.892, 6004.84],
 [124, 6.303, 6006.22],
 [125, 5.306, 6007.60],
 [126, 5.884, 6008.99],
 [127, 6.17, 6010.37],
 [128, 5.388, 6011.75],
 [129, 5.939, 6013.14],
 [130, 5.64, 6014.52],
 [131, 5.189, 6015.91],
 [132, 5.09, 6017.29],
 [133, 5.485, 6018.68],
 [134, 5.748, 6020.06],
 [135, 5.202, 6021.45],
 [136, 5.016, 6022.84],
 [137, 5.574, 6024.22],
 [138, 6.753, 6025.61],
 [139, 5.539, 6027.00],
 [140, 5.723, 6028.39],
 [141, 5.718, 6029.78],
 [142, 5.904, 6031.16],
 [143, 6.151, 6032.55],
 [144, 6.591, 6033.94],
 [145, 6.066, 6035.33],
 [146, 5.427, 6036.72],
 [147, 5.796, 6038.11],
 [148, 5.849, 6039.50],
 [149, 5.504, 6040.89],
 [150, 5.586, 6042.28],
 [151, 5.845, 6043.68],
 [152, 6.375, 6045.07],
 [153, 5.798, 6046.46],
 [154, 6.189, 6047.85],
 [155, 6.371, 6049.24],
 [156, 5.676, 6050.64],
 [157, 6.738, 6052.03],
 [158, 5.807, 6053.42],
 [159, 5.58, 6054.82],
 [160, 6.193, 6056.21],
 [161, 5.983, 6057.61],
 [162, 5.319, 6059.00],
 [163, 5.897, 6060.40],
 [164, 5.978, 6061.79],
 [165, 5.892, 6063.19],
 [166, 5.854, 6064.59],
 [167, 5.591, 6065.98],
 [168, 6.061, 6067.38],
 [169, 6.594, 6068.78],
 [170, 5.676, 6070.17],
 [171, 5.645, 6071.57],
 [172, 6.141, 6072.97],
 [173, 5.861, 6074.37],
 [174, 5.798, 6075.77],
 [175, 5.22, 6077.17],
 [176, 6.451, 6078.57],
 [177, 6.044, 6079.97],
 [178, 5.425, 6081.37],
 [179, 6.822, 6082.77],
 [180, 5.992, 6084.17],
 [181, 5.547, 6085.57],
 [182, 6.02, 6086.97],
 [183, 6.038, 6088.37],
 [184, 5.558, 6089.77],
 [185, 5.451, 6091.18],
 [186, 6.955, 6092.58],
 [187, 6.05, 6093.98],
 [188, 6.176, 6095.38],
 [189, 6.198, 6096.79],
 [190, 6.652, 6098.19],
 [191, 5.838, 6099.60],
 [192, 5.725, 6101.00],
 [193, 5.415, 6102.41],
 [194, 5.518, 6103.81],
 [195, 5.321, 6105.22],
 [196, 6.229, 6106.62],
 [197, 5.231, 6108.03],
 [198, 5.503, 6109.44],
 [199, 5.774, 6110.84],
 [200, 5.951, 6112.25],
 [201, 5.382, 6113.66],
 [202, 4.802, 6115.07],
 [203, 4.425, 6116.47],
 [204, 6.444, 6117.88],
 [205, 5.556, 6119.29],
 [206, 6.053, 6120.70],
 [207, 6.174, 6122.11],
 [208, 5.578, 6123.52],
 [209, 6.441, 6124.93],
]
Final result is 2.0 angstrom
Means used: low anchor 5.69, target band 5.38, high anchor 5.65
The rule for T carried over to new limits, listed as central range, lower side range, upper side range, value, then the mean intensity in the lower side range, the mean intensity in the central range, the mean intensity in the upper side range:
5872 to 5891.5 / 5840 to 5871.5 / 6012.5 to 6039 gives 2.02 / 5.96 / 5.31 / 5.71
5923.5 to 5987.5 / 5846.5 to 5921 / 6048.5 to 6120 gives -0.56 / 5.54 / 5.7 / 5.85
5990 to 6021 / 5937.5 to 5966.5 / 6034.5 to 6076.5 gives 0.86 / 5.64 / 5.62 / 5.9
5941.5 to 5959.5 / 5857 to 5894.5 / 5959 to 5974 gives 0.41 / 5.55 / 5.6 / 5.77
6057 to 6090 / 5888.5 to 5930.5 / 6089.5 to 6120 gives -1.25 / 5.39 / 5.9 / 5.74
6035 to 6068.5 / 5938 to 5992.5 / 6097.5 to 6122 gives -1.36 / 5.69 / 5.9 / 5.65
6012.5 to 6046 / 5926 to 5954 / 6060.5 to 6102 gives 0.62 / 5.63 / 5.74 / 5.97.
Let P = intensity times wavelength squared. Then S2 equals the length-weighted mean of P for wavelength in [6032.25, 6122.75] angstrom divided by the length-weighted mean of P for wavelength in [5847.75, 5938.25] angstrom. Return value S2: 1.1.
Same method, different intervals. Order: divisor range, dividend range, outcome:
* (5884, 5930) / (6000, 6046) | 1.11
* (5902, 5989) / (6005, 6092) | 1.06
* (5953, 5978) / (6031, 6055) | 1.06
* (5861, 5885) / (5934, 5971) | 1.01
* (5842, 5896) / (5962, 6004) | 1.06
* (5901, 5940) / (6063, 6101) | 1.11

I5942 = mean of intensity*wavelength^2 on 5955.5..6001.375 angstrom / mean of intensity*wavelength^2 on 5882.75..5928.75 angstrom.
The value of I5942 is 1.09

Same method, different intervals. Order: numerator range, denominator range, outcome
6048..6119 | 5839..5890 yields 1.09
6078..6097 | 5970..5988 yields 1.09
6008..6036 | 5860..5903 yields 1.12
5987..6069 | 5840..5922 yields 1.09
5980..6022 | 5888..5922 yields 1.09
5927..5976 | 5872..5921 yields 1.09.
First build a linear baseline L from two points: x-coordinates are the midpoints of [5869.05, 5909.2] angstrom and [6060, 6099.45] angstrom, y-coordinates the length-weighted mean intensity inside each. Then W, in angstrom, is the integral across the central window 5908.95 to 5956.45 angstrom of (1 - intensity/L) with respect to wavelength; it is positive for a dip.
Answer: -2.0 angstrom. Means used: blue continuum 5.31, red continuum 5.98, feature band 5.7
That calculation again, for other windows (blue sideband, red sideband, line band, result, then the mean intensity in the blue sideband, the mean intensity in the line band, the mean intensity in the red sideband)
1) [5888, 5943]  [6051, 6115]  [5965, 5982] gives -0.8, 5.47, 5.87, 5.88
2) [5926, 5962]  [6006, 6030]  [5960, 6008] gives -0.6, 5.62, 5.71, 5.63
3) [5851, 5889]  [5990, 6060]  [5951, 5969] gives 0.2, 5.67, 5.65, 5.76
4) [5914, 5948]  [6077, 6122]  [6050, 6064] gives -0.3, 5.68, 5.91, 5.82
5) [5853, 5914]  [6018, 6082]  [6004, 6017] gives 0.1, 5.49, 5.72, 5.86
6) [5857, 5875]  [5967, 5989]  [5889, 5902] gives 2.6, 5.99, 4.71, 5.72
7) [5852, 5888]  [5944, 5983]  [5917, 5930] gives -0.1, 5.7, 5.77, 5.74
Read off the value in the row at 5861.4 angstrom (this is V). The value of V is 6.409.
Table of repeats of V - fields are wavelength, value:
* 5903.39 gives 5.778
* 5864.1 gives 5.804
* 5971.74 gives 5.896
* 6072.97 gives 6.141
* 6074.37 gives 5.861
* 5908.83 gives 6.248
